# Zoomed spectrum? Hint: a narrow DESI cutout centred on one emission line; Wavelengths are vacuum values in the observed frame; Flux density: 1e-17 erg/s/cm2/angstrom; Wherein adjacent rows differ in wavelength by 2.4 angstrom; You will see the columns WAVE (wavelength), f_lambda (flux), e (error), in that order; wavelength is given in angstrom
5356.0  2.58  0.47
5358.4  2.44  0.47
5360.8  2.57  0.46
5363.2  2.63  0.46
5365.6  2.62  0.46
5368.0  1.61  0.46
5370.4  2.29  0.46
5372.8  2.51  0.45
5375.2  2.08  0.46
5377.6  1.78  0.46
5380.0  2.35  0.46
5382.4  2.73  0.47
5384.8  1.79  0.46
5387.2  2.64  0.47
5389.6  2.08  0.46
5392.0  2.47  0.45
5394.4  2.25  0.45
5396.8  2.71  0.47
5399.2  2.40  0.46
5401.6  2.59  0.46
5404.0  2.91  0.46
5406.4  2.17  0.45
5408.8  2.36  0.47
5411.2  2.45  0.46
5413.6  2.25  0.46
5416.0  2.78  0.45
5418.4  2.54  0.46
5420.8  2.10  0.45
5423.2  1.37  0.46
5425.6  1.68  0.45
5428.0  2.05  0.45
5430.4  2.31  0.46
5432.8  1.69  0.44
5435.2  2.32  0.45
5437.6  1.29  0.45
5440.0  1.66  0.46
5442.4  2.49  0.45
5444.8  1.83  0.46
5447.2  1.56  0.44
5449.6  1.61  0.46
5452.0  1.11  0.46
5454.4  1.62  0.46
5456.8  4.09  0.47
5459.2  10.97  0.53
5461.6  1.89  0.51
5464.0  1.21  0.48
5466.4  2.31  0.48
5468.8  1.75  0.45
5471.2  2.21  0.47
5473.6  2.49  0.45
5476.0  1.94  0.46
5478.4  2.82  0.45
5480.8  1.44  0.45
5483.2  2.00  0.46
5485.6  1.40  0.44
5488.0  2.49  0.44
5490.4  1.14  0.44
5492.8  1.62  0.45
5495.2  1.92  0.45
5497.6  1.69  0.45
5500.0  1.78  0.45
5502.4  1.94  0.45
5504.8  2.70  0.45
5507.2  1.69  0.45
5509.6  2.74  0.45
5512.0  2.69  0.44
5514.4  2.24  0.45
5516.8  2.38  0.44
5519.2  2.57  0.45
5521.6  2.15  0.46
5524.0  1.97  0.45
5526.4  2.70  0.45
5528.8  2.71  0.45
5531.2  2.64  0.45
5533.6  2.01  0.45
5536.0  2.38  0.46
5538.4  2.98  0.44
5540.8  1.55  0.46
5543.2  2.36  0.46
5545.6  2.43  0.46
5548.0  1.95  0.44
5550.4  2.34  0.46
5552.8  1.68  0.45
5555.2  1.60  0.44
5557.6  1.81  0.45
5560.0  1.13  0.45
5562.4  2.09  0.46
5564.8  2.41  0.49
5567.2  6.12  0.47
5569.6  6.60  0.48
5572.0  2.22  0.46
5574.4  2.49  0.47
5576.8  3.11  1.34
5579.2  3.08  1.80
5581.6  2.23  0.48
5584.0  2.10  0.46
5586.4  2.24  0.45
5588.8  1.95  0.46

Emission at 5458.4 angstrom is Hbeta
